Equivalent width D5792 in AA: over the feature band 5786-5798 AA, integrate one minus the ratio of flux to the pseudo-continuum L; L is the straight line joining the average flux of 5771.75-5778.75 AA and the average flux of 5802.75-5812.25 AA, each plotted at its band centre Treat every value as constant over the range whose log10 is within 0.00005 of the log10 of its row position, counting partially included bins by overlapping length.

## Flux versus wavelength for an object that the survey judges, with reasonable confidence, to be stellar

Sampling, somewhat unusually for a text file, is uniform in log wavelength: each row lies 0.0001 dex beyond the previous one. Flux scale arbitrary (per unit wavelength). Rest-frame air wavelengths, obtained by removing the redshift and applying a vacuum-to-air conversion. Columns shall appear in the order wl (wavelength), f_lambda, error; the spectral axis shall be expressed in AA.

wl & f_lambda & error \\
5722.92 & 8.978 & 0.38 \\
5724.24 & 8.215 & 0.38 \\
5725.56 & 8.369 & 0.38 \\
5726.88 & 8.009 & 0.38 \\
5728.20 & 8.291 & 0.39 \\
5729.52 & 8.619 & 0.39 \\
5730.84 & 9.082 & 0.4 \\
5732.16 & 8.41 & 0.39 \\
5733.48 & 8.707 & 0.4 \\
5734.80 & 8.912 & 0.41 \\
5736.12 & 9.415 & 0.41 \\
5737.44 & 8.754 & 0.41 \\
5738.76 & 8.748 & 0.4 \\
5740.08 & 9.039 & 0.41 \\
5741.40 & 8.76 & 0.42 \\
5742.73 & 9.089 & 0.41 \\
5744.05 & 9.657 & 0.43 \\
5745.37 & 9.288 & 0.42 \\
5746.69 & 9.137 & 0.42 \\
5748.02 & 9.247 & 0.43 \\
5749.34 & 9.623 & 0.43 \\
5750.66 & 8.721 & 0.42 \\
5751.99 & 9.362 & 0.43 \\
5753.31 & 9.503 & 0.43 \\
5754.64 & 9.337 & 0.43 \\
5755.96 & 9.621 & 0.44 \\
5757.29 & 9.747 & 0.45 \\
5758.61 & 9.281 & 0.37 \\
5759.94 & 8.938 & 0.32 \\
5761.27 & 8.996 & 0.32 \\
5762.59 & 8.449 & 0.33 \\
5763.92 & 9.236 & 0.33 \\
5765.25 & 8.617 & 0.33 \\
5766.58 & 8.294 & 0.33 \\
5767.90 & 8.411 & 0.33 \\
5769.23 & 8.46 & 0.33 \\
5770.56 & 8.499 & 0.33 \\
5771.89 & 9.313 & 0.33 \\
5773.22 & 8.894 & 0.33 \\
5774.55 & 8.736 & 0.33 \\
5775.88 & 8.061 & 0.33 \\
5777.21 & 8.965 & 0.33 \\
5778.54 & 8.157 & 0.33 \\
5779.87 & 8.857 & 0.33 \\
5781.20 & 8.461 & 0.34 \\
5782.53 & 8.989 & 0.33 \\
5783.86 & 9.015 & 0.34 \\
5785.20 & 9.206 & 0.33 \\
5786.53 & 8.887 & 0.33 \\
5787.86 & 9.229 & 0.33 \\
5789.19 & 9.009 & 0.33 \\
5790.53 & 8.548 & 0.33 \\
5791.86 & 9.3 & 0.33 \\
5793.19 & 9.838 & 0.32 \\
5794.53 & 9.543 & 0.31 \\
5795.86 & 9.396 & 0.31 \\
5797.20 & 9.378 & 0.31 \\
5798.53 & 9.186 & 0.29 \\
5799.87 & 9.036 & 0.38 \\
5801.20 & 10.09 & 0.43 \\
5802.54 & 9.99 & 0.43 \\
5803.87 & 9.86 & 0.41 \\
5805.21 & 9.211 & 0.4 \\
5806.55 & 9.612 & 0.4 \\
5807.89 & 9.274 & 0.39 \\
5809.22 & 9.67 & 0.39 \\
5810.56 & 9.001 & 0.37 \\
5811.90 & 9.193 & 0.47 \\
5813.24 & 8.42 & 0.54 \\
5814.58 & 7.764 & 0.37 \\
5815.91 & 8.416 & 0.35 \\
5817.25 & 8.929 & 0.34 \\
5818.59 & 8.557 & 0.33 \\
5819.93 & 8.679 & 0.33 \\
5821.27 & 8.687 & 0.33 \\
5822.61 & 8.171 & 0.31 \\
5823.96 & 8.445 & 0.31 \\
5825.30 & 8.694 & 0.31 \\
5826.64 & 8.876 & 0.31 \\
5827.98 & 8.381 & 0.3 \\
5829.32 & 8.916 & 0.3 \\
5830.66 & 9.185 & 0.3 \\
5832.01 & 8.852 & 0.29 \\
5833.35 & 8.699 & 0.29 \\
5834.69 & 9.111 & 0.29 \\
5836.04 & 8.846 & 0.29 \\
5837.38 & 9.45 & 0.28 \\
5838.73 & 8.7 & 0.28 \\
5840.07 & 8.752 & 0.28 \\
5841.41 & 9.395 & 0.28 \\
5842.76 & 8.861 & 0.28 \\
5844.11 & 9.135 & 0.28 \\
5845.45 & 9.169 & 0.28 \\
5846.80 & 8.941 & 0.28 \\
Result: -0.2 AA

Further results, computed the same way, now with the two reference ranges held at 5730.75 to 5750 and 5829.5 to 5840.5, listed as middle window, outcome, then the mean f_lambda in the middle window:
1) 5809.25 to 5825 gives 0.6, 8.61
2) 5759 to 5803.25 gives 0.2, 8.97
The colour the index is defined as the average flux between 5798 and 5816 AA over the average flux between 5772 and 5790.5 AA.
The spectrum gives 1.0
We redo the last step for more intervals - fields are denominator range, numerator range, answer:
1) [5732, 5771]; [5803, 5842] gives 0.99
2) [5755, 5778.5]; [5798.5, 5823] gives 1.02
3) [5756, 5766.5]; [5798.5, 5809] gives 1.06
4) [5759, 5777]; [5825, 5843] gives 1.03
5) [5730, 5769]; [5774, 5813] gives 1.01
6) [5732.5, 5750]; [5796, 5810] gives 1.05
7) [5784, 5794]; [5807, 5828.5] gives 0.95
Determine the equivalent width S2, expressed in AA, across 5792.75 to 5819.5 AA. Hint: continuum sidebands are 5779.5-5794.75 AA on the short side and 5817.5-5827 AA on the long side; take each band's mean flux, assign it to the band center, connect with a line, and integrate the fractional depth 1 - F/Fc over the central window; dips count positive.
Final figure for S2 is -1.21 AA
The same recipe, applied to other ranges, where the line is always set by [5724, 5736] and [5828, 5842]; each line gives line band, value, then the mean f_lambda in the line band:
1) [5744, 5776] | -1.3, 9.02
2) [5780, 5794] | -0.4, 9.04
